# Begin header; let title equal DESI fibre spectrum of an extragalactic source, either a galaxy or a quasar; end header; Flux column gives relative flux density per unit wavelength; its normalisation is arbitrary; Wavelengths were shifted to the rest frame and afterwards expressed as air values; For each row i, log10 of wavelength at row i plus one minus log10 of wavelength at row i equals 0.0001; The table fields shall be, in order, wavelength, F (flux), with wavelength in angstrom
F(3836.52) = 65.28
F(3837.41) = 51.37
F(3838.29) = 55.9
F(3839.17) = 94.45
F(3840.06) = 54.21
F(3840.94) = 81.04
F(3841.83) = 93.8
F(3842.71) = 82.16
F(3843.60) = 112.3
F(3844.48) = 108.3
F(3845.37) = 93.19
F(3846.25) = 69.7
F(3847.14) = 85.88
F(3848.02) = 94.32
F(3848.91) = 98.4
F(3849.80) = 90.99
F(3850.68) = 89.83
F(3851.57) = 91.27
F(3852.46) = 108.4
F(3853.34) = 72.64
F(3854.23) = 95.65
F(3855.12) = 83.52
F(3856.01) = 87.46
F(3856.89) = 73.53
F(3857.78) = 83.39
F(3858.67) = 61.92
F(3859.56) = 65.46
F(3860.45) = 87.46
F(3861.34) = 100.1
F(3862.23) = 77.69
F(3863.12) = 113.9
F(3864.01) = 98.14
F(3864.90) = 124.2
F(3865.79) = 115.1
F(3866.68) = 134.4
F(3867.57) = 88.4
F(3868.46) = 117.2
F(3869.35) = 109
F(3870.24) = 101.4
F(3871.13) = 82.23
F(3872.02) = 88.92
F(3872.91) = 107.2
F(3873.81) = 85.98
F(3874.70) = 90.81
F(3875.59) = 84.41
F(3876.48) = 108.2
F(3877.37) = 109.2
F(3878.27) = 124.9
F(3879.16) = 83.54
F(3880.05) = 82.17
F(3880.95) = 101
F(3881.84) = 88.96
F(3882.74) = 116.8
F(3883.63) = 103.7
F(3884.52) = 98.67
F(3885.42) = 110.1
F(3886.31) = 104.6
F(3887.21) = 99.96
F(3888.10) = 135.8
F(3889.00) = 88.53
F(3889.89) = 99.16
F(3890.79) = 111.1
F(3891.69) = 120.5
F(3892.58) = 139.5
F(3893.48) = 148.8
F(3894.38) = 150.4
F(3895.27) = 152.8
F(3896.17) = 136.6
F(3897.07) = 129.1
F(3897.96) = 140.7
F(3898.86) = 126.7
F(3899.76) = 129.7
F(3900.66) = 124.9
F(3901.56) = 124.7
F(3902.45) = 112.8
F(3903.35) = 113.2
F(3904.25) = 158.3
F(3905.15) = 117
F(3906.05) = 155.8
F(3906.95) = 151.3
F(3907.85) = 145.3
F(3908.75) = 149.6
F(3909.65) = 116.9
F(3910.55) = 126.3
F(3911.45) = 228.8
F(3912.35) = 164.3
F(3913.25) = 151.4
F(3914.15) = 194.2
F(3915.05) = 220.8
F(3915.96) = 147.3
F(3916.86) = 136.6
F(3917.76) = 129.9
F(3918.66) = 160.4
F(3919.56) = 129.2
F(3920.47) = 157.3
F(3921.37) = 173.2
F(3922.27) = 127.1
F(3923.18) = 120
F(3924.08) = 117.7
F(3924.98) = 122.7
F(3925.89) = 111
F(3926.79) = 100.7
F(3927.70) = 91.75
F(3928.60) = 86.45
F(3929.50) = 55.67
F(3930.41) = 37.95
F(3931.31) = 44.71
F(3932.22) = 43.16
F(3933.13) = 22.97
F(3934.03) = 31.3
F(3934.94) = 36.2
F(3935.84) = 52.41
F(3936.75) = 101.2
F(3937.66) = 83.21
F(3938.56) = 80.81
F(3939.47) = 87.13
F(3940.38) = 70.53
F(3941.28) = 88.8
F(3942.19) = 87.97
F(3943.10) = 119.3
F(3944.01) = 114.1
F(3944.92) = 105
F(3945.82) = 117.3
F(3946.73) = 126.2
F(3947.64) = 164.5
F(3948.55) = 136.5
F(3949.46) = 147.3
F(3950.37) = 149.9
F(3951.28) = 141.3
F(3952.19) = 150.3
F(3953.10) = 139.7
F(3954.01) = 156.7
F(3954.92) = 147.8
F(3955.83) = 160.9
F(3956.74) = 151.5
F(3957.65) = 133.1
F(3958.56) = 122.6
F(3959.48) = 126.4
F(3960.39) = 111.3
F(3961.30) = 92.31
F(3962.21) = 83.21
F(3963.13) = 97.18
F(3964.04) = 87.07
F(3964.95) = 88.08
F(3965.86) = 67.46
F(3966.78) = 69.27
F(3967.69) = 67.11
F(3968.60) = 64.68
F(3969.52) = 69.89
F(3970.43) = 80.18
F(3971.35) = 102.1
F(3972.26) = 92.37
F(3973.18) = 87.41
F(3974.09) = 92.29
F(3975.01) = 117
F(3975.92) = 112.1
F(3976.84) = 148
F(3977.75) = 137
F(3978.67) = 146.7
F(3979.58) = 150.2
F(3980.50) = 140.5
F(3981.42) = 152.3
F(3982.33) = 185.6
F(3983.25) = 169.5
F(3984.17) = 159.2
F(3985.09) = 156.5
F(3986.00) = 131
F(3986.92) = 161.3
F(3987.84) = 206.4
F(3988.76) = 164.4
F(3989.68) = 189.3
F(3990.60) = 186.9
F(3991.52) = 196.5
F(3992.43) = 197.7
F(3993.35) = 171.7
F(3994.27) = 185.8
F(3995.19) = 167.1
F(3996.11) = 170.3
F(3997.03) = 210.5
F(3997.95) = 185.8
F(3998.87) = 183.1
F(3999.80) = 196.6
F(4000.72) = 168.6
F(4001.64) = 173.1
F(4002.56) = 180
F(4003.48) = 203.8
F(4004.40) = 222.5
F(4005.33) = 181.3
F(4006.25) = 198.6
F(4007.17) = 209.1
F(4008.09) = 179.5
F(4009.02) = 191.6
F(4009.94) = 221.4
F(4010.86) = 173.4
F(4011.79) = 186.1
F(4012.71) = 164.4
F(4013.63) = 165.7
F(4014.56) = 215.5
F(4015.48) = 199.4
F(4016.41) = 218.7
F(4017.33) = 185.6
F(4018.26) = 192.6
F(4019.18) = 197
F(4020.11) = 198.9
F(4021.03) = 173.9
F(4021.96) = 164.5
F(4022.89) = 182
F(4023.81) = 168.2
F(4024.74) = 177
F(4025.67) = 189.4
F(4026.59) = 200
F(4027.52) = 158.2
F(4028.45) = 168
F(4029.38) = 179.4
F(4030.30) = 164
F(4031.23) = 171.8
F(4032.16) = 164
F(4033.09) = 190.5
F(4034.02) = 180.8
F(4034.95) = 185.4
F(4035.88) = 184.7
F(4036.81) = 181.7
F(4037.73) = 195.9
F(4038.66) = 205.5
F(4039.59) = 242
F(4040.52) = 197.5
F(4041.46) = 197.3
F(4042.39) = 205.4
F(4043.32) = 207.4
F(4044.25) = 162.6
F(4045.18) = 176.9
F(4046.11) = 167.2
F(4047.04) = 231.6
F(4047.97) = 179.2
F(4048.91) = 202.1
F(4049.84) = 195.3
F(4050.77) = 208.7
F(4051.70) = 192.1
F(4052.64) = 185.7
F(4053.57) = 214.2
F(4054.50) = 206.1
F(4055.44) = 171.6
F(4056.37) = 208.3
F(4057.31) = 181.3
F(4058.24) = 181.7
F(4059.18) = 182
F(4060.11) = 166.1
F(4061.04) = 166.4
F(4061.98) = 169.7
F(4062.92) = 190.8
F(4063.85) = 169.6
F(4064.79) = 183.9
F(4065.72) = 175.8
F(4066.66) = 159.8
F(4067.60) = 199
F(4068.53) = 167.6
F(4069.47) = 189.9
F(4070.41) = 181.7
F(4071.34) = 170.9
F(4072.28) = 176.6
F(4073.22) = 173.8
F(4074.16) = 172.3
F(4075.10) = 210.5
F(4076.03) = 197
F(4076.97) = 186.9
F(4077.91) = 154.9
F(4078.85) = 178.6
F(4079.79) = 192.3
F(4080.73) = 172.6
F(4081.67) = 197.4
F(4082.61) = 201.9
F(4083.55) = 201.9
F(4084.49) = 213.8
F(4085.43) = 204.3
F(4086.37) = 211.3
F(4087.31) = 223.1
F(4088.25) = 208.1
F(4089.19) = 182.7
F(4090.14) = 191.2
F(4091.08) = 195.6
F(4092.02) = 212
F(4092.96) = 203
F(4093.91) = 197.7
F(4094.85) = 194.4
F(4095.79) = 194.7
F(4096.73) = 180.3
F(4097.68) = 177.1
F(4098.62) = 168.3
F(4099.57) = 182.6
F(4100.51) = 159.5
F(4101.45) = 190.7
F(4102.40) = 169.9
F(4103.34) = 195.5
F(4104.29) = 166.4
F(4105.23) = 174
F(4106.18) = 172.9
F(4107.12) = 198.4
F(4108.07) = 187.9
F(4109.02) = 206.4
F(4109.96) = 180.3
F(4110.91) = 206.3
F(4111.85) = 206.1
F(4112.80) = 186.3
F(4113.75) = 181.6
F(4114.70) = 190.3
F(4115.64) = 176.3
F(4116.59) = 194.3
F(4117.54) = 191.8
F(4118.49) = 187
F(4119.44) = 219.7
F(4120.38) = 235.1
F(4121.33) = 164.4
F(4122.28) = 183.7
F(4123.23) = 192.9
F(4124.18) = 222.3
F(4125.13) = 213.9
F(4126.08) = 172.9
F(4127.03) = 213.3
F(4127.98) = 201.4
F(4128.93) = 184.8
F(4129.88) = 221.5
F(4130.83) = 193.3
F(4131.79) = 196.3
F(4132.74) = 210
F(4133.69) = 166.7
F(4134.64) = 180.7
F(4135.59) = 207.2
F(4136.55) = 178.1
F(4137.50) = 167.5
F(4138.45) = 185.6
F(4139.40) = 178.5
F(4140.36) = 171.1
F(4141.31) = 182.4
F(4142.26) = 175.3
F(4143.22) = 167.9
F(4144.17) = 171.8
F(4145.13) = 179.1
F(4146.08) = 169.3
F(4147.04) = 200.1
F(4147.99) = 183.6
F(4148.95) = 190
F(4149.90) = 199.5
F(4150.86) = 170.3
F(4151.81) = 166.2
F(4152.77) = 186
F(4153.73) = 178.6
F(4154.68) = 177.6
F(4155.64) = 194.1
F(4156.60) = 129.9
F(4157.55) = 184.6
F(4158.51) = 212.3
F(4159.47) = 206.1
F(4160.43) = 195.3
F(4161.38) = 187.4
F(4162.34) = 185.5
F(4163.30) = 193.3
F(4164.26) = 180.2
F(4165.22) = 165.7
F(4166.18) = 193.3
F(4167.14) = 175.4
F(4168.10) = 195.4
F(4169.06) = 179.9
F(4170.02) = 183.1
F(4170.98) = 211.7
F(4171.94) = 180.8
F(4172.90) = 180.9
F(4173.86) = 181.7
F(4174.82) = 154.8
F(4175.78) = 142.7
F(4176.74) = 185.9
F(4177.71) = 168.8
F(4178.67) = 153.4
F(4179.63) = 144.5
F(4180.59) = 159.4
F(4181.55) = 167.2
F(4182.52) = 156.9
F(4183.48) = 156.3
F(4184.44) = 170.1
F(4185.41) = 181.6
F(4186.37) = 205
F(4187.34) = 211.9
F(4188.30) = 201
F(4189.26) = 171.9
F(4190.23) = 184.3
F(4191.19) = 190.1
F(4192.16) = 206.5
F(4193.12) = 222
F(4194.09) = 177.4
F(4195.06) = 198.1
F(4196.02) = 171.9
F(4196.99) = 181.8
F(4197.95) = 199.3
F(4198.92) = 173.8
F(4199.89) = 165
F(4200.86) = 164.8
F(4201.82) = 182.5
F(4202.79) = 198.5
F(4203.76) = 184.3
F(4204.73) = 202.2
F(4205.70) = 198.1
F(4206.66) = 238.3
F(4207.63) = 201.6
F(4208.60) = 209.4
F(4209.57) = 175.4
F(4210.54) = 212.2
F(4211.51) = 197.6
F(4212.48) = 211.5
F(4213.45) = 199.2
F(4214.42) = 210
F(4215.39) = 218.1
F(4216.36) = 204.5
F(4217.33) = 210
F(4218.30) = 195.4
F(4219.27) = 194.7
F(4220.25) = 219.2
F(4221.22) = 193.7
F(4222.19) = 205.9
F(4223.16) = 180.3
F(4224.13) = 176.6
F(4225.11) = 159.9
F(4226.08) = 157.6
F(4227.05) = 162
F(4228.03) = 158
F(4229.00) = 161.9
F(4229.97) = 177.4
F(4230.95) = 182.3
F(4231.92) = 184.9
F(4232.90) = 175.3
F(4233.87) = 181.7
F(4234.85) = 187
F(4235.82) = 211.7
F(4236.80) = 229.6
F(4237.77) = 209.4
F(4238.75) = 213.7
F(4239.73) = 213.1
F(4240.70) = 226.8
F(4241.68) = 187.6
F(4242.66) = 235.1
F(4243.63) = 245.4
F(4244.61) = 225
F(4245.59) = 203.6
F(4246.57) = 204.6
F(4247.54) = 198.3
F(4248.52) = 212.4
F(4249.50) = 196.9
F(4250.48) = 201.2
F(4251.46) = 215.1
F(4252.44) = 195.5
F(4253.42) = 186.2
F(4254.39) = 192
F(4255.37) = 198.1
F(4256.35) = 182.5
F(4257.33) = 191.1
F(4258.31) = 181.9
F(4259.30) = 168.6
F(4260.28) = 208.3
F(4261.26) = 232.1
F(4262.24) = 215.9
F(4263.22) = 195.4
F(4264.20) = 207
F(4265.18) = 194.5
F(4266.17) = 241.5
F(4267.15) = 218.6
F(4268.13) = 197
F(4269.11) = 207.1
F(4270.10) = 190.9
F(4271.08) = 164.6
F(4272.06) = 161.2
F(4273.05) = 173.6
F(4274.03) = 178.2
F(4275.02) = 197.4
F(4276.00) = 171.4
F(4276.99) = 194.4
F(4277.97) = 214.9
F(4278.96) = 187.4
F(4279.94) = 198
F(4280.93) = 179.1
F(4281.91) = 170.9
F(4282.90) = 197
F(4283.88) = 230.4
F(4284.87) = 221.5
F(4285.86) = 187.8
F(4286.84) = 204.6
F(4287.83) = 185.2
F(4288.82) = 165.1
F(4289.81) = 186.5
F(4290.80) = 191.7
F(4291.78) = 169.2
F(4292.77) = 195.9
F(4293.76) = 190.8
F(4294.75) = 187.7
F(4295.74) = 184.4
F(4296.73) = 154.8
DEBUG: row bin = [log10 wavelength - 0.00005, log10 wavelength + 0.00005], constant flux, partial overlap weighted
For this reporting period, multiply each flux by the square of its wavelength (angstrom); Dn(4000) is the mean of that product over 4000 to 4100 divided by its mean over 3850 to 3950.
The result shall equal 1.8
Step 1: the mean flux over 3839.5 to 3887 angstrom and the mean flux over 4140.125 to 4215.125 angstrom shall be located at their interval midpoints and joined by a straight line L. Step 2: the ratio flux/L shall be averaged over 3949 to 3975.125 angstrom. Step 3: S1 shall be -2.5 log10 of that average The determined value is 0.11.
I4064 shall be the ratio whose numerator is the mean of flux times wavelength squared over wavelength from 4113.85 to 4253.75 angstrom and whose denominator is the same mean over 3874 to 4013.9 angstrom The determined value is 1.62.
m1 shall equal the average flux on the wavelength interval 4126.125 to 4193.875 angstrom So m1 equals 183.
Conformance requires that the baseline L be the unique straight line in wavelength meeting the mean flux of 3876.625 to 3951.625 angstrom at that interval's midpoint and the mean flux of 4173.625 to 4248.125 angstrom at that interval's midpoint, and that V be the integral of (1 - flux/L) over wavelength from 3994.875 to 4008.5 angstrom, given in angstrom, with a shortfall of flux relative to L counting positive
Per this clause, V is -4.9 angstrom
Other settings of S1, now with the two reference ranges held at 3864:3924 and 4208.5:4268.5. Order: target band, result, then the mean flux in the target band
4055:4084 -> -0.12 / 182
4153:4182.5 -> 0.03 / 178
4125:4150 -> -0.06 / 187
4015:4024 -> -0.23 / 189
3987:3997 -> -0.25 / 184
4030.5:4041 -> -0.22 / 190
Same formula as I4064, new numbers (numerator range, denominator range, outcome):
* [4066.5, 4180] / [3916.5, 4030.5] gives 1.43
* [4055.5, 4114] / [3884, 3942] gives 1.74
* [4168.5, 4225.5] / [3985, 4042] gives 1.10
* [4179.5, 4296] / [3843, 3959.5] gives 2.03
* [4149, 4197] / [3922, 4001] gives 1.64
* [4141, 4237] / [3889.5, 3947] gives 1.80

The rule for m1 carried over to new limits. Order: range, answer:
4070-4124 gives 190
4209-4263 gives 198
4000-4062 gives 188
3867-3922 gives 126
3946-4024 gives 154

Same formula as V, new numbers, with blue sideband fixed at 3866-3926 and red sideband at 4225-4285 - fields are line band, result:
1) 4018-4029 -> -2.2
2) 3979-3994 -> -2.8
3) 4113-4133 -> -3.1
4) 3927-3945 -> 8.3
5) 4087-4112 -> -3.6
